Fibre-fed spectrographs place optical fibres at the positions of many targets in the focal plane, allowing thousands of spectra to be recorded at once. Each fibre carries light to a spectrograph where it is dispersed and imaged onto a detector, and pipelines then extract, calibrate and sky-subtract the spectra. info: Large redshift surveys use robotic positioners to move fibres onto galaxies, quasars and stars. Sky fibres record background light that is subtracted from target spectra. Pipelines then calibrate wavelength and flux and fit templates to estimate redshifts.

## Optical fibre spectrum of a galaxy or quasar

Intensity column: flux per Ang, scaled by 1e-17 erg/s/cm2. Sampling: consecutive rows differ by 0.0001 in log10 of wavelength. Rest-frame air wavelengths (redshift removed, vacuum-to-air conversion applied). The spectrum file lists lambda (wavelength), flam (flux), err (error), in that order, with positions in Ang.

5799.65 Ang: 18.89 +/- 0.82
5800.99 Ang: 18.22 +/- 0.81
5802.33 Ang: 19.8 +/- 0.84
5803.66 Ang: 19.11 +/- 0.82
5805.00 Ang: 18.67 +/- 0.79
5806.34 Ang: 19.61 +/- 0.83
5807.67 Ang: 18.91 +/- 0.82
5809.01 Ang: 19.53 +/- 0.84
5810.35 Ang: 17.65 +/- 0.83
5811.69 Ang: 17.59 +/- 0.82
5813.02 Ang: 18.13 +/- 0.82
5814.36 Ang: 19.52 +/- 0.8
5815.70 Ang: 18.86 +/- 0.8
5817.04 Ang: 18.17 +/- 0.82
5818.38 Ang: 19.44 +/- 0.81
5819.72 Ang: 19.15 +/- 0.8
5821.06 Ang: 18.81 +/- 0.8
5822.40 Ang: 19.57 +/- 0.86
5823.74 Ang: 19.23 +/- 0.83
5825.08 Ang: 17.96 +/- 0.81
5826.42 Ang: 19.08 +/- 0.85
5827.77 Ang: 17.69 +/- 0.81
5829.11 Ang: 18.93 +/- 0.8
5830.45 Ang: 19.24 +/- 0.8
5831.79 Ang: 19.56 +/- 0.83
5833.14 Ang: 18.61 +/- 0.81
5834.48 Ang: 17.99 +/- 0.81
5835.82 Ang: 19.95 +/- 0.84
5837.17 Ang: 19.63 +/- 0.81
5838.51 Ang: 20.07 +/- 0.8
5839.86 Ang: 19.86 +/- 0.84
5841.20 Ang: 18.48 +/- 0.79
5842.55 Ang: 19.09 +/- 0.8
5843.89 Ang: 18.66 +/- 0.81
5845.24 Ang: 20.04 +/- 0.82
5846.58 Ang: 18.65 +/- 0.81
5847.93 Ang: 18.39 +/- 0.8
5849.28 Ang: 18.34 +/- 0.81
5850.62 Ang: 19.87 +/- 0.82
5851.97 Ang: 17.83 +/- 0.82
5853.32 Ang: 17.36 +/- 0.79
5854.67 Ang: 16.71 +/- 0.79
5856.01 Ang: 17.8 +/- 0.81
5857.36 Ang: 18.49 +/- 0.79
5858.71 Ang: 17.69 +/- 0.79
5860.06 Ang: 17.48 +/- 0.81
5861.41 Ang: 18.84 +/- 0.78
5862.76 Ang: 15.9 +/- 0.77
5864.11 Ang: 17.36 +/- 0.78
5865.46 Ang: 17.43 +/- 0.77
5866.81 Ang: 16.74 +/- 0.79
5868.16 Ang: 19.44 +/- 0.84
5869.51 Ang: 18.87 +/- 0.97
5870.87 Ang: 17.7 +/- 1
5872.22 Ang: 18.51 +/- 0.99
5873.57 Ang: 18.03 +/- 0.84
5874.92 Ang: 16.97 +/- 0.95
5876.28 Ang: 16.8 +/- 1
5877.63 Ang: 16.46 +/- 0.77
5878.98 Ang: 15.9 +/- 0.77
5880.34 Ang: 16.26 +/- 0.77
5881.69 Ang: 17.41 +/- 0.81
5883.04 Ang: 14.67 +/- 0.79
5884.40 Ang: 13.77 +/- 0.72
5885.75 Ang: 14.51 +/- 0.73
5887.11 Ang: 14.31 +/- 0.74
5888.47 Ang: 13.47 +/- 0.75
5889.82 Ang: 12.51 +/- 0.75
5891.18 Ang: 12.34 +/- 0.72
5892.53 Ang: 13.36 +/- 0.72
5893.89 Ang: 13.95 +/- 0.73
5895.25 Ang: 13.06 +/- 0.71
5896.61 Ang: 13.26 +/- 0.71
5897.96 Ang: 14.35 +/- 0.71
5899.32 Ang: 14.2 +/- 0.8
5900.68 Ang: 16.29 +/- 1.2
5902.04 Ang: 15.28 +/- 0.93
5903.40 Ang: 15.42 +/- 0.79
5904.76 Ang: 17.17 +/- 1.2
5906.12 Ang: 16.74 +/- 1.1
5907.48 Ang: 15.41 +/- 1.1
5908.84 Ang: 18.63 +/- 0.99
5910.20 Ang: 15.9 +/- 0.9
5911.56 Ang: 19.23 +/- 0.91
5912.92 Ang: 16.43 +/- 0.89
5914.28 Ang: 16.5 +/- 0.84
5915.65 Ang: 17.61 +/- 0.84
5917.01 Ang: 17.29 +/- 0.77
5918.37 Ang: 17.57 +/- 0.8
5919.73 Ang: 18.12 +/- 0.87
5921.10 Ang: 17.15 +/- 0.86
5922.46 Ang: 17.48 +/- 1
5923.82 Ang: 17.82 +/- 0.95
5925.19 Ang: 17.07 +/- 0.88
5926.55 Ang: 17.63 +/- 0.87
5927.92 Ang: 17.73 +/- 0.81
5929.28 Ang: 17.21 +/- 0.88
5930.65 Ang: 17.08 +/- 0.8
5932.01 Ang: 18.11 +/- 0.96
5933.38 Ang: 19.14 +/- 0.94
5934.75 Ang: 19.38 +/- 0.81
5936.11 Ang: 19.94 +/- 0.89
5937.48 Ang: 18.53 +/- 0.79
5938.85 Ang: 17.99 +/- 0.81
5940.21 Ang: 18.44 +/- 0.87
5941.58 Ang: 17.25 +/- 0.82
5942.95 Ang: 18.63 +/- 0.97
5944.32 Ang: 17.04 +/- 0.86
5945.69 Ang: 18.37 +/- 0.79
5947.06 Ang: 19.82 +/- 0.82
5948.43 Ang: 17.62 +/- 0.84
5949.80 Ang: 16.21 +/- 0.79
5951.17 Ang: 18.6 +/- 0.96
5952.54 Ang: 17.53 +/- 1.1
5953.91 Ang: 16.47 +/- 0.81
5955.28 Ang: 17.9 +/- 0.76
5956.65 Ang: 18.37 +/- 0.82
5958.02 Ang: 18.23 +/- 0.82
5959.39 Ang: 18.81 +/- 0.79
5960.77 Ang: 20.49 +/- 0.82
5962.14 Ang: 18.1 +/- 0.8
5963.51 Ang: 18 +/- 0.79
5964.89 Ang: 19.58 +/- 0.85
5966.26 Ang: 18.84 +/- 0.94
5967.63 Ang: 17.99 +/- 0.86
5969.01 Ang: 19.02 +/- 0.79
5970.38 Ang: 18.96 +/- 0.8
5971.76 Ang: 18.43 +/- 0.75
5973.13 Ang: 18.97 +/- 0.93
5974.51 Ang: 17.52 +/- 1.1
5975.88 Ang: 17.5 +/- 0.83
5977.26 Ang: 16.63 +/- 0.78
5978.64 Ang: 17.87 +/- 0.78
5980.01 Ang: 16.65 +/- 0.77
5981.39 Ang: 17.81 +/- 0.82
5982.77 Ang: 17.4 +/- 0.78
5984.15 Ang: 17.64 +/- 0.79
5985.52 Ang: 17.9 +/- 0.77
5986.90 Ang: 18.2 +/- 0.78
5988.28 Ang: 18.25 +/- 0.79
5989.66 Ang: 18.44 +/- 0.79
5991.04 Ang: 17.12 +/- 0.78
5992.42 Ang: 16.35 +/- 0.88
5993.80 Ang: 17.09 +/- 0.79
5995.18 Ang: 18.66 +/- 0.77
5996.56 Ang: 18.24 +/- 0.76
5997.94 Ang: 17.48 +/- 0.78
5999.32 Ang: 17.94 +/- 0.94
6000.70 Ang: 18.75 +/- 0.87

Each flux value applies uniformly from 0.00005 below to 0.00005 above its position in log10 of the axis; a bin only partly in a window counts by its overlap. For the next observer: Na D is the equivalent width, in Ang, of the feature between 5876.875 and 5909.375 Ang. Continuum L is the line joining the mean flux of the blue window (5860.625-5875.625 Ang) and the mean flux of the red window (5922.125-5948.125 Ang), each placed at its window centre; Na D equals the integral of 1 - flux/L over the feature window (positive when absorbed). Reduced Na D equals 5.4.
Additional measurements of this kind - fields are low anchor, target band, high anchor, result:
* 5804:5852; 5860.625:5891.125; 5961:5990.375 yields 3.8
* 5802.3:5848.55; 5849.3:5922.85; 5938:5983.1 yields 8.4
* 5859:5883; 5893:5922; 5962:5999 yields 2.3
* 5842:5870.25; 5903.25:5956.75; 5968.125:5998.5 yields 0.8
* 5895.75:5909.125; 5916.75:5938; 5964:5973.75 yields -1.5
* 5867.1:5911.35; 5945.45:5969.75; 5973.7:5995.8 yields -1.8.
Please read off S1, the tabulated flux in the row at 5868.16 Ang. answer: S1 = 19.44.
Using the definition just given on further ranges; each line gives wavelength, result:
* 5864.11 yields 17.36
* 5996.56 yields 18.24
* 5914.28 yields 16.5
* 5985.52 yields 17.9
